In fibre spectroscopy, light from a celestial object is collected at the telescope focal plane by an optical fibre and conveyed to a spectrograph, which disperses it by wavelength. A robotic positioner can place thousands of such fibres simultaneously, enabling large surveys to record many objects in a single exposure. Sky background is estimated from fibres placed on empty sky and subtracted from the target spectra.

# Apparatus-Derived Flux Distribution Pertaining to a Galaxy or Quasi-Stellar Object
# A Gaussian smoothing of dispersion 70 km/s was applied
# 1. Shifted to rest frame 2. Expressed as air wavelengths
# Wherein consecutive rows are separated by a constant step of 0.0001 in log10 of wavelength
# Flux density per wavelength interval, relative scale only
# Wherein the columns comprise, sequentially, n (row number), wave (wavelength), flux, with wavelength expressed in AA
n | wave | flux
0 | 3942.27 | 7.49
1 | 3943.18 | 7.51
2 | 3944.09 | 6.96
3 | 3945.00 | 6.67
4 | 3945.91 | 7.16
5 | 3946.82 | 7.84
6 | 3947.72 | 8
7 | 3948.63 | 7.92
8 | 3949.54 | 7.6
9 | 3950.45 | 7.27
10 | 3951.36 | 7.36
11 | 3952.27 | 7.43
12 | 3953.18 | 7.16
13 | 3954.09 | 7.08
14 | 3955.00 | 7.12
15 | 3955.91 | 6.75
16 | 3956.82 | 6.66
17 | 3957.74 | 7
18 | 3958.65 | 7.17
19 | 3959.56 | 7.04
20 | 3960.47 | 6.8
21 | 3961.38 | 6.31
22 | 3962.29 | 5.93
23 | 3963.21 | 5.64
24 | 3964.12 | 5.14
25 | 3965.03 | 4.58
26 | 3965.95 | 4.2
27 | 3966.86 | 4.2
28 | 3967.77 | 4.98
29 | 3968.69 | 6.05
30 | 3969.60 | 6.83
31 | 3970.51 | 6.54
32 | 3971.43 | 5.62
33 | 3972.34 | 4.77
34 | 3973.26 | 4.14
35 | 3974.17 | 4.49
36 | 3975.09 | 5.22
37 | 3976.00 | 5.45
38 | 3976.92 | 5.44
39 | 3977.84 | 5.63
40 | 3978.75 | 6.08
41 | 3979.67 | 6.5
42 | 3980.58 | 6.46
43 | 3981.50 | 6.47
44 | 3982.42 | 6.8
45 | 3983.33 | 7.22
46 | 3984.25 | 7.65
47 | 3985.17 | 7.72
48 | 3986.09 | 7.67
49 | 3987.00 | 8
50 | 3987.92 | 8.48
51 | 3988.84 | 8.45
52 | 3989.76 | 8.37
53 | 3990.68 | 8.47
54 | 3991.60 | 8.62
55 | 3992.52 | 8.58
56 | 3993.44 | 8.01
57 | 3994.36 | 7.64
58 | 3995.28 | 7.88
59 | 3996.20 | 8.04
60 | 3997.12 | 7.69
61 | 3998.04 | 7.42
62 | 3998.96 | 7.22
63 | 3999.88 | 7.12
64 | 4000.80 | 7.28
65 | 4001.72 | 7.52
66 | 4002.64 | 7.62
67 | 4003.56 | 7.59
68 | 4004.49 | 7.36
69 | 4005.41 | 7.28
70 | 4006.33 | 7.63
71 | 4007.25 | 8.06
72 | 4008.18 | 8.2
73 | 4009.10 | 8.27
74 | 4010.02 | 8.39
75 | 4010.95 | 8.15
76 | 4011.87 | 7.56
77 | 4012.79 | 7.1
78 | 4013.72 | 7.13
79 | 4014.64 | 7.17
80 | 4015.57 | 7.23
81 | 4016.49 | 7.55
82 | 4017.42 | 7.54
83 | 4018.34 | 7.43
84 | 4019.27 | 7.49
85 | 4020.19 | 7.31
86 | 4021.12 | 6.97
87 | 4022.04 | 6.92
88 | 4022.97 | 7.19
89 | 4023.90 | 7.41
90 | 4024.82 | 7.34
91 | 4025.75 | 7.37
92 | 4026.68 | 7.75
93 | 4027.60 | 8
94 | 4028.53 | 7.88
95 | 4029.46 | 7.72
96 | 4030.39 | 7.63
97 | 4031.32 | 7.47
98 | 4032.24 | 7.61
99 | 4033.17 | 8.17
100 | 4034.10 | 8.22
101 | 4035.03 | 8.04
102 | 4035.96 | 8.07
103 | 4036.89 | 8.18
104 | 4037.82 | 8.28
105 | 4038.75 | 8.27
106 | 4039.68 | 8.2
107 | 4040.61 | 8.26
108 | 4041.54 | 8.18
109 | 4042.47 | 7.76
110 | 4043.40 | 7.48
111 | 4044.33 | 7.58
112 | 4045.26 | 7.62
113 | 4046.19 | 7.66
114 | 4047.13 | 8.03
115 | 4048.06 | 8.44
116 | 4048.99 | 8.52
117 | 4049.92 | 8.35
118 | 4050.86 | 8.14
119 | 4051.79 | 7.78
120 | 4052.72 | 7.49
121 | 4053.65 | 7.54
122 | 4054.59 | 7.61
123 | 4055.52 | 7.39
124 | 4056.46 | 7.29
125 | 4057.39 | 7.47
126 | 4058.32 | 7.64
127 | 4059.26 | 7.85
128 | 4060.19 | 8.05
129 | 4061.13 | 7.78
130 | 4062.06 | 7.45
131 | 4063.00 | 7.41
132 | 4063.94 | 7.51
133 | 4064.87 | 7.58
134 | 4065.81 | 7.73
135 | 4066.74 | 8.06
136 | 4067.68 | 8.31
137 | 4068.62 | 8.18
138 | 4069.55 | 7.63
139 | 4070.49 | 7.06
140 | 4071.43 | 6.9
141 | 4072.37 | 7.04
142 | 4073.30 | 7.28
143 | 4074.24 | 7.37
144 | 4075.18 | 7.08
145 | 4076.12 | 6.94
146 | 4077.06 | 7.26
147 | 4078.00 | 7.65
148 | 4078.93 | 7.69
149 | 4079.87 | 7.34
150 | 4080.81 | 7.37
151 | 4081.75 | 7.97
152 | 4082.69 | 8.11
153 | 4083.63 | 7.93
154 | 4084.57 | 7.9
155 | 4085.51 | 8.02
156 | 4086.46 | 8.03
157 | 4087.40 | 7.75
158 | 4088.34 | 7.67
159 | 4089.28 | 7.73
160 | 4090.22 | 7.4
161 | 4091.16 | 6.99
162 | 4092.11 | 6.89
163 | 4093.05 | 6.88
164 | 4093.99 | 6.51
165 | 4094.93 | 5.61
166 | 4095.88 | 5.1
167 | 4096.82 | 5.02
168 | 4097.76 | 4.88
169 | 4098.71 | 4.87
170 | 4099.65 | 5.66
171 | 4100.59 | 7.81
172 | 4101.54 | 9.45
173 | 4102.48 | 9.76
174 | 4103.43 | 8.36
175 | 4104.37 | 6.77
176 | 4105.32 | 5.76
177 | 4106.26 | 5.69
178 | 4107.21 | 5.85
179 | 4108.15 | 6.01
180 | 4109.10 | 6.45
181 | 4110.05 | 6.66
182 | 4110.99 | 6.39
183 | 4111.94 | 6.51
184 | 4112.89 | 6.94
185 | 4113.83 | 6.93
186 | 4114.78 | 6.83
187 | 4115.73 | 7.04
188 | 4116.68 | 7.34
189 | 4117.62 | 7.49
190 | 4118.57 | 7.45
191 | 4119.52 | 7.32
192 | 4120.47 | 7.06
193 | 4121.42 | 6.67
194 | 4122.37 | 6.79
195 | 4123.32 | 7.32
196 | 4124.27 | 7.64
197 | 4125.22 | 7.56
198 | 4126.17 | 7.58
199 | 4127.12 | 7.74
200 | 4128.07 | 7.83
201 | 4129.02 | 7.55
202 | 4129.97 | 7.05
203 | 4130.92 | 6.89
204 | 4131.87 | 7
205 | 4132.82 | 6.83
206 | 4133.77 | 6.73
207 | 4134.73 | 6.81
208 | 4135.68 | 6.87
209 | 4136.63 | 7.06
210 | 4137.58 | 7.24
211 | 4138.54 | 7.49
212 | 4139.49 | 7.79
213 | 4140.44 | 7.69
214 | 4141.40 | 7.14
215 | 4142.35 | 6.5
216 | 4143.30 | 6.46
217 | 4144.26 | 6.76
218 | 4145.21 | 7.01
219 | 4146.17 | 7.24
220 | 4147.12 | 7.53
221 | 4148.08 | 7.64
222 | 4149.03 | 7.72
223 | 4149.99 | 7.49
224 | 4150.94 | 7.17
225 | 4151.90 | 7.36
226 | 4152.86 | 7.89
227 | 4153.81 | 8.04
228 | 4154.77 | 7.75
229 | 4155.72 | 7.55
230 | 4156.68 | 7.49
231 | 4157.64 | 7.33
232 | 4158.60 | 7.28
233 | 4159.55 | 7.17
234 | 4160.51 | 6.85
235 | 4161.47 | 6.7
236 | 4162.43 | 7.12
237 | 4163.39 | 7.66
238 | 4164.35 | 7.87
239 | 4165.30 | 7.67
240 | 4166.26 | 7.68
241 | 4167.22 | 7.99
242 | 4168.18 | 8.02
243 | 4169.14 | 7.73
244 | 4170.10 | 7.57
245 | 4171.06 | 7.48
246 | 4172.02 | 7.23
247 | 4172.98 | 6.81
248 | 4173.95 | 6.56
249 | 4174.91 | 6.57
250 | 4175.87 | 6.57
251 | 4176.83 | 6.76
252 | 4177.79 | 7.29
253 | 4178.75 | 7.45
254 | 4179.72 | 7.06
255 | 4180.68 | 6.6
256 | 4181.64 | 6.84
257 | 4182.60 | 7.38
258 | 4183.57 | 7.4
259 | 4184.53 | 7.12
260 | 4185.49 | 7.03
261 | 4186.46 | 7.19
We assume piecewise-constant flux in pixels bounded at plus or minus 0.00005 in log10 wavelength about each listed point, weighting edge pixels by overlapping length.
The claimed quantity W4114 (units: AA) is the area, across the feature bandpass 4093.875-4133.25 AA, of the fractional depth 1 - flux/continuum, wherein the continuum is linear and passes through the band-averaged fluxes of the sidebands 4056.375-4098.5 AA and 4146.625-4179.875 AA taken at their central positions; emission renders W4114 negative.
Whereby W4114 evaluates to 2.5 AA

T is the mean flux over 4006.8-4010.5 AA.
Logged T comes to 8.21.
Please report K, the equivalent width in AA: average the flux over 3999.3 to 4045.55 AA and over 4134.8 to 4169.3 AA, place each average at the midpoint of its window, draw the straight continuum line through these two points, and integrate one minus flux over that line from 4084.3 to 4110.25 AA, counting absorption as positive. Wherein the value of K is 2.3 AA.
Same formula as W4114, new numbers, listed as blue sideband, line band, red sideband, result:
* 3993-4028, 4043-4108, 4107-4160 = -0.15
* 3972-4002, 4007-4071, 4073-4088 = -3.29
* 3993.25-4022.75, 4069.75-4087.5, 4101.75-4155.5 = -0.45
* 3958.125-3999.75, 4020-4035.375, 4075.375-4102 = -1.72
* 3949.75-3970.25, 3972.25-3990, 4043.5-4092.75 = 0.07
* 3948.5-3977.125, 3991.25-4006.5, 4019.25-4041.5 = -1.51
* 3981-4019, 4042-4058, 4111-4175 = -0.48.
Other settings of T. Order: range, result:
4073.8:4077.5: 7.15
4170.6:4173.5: 7.15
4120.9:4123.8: 6.92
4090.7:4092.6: 6.92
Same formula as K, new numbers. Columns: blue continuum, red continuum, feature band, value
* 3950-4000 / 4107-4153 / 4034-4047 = -2.09 AA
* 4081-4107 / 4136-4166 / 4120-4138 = 0.15 AA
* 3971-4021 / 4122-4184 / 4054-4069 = -0.94 AA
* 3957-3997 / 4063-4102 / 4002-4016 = -1.81 AA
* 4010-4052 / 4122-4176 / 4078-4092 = -0.26 AA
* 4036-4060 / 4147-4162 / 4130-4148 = 1.02 AA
